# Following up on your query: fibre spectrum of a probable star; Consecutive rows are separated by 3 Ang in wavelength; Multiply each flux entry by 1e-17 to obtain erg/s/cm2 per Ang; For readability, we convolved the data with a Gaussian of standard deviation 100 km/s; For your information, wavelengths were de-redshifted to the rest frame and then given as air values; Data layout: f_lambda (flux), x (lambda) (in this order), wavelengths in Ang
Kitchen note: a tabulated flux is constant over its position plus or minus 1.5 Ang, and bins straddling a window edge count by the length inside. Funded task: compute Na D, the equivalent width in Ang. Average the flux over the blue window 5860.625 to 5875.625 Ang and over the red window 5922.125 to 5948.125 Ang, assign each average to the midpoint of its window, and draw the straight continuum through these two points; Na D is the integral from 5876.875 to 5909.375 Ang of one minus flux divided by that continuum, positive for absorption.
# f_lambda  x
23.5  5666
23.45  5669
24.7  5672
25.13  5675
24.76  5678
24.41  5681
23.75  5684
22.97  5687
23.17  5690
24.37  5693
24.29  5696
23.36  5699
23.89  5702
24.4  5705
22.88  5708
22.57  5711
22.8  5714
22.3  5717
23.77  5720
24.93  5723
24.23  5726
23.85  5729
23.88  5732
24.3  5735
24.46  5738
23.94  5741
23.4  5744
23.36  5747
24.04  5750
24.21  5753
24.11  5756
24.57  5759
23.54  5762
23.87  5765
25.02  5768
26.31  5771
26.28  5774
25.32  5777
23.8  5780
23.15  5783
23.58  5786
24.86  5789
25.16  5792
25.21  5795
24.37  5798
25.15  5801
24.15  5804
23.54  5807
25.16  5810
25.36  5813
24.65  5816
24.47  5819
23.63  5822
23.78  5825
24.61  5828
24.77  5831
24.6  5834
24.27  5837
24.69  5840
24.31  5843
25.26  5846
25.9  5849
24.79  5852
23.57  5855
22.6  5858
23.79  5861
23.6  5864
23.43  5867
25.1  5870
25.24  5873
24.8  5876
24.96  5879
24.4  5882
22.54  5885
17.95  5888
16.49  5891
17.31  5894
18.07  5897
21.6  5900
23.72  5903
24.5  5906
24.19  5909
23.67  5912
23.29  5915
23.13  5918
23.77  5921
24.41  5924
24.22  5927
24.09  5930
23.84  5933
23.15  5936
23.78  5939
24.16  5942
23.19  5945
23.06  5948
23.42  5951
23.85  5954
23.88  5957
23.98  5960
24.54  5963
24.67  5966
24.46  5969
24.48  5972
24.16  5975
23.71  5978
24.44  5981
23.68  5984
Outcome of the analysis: 3.7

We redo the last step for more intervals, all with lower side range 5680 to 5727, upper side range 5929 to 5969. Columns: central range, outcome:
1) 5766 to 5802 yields -1.7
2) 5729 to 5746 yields -0.2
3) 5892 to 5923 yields 2.0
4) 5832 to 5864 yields -0.8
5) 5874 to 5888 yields 0.1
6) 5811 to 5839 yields -0.9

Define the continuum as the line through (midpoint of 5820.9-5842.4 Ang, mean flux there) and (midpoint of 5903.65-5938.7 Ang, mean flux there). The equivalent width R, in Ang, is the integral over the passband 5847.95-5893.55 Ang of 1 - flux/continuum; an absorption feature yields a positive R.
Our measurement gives 1.9 Ang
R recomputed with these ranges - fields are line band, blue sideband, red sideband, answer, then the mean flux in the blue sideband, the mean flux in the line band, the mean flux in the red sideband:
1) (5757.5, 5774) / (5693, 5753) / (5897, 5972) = -0.7 Ang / 23.7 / 24.8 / 23.7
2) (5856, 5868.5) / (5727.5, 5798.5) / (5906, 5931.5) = 0.4 Ang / 24.4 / 23.4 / 23.9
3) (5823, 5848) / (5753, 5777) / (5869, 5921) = -1.1 Ang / 24.8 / 24.5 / 22.4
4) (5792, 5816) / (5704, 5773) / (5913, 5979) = -0.8 Ang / 24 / 24.7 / 23.9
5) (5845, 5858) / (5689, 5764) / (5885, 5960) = -0.9 Ang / 23.8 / 24.6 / 22.6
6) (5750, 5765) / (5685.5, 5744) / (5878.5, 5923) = -0.5 Ang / 23.7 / 24.1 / 21.9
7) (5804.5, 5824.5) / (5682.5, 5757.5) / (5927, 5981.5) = -0.5 Ang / 23.7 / 24.4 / 23.9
